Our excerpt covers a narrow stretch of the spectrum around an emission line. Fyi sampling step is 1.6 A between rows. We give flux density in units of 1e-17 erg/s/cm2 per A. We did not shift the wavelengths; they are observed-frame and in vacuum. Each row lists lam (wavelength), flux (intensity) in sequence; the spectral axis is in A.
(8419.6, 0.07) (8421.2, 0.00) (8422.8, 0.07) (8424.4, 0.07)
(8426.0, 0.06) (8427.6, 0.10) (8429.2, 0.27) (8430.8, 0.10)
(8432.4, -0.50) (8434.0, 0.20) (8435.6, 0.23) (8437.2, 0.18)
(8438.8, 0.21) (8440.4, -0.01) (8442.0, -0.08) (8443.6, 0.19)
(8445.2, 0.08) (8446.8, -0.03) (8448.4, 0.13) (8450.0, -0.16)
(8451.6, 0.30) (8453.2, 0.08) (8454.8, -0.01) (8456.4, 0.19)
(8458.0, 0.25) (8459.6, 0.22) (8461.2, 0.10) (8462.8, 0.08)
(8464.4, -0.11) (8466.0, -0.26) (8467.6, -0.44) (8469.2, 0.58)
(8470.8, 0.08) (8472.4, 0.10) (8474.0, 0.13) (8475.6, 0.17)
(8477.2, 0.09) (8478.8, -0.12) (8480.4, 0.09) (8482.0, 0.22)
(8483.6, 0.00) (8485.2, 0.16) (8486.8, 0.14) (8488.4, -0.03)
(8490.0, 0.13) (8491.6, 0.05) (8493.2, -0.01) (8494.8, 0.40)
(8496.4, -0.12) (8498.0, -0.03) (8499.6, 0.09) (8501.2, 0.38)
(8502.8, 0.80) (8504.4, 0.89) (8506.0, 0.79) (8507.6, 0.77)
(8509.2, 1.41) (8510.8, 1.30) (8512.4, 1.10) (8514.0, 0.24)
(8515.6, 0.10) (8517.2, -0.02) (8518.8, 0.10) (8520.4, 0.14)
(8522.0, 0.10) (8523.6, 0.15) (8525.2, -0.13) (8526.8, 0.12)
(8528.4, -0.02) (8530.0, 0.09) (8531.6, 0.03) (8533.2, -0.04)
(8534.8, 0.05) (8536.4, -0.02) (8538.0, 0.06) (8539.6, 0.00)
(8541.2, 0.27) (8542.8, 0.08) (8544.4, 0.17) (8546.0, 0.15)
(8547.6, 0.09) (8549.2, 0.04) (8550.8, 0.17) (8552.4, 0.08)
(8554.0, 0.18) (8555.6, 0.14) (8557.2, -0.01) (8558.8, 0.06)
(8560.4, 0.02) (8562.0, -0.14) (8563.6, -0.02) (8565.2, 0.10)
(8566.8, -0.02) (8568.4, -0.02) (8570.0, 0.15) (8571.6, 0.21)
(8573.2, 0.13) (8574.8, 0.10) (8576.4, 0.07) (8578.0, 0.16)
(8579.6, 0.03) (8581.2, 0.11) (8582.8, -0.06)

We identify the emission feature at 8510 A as [O II]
